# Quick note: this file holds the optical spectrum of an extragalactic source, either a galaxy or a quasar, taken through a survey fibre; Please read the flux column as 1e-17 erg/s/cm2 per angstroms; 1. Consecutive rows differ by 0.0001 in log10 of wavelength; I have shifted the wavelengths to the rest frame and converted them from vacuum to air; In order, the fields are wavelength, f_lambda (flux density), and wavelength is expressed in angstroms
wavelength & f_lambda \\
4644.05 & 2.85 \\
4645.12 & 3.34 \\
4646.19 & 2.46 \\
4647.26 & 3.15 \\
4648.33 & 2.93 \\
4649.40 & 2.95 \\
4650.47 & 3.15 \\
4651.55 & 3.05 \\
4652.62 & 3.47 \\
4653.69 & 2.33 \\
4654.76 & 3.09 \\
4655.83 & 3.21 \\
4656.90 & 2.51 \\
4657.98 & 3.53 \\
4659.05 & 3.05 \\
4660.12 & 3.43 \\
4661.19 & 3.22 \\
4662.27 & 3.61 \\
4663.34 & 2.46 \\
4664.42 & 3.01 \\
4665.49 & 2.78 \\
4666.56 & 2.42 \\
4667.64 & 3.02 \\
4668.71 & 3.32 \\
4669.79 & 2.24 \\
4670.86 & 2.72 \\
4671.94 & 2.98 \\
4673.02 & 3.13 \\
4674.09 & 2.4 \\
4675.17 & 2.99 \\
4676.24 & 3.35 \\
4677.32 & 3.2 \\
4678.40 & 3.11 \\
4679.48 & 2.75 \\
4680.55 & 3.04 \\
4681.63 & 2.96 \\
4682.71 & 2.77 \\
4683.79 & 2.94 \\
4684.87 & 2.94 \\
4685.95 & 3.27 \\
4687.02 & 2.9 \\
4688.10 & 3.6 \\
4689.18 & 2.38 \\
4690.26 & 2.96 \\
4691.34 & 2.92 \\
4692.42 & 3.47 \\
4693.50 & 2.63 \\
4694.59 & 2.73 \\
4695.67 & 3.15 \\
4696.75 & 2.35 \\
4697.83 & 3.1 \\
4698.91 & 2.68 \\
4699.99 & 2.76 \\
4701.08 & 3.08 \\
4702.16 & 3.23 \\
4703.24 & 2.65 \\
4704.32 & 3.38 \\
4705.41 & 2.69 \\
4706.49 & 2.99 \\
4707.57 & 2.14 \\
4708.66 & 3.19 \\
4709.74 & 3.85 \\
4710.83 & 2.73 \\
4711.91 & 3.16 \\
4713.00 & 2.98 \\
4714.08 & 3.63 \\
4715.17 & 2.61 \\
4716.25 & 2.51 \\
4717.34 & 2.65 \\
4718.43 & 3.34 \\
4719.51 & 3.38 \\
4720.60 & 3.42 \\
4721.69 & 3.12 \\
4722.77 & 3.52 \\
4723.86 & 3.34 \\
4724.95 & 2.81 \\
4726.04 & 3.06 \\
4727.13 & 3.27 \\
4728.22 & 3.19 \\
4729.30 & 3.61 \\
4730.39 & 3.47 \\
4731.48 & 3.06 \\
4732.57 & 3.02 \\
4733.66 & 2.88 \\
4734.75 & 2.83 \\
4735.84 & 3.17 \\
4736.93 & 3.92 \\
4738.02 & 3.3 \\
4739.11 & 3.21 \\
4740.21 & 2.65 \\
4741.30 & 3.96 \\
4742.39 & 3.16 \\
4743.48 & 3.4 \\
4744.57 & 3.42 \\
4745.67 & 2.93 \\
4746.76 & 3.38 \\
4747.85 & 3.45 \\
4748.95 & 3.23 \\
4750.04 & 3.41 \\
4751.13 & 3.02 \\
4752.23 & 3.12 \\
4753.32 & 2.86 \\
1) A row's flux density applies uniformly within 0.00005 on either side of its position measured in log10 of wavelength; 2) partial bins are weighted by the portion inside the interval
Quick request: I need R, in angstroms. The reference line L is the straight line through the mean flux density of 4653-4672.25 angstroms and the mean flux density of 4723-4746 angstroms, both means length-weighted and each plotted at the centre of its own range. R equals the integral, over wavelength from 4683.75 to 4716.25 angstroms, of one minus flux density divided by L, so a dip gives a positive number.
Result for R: 1.4 angstroms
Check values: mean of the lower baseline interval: 2.94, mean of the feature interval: 2.96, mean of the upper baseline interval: 3.23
